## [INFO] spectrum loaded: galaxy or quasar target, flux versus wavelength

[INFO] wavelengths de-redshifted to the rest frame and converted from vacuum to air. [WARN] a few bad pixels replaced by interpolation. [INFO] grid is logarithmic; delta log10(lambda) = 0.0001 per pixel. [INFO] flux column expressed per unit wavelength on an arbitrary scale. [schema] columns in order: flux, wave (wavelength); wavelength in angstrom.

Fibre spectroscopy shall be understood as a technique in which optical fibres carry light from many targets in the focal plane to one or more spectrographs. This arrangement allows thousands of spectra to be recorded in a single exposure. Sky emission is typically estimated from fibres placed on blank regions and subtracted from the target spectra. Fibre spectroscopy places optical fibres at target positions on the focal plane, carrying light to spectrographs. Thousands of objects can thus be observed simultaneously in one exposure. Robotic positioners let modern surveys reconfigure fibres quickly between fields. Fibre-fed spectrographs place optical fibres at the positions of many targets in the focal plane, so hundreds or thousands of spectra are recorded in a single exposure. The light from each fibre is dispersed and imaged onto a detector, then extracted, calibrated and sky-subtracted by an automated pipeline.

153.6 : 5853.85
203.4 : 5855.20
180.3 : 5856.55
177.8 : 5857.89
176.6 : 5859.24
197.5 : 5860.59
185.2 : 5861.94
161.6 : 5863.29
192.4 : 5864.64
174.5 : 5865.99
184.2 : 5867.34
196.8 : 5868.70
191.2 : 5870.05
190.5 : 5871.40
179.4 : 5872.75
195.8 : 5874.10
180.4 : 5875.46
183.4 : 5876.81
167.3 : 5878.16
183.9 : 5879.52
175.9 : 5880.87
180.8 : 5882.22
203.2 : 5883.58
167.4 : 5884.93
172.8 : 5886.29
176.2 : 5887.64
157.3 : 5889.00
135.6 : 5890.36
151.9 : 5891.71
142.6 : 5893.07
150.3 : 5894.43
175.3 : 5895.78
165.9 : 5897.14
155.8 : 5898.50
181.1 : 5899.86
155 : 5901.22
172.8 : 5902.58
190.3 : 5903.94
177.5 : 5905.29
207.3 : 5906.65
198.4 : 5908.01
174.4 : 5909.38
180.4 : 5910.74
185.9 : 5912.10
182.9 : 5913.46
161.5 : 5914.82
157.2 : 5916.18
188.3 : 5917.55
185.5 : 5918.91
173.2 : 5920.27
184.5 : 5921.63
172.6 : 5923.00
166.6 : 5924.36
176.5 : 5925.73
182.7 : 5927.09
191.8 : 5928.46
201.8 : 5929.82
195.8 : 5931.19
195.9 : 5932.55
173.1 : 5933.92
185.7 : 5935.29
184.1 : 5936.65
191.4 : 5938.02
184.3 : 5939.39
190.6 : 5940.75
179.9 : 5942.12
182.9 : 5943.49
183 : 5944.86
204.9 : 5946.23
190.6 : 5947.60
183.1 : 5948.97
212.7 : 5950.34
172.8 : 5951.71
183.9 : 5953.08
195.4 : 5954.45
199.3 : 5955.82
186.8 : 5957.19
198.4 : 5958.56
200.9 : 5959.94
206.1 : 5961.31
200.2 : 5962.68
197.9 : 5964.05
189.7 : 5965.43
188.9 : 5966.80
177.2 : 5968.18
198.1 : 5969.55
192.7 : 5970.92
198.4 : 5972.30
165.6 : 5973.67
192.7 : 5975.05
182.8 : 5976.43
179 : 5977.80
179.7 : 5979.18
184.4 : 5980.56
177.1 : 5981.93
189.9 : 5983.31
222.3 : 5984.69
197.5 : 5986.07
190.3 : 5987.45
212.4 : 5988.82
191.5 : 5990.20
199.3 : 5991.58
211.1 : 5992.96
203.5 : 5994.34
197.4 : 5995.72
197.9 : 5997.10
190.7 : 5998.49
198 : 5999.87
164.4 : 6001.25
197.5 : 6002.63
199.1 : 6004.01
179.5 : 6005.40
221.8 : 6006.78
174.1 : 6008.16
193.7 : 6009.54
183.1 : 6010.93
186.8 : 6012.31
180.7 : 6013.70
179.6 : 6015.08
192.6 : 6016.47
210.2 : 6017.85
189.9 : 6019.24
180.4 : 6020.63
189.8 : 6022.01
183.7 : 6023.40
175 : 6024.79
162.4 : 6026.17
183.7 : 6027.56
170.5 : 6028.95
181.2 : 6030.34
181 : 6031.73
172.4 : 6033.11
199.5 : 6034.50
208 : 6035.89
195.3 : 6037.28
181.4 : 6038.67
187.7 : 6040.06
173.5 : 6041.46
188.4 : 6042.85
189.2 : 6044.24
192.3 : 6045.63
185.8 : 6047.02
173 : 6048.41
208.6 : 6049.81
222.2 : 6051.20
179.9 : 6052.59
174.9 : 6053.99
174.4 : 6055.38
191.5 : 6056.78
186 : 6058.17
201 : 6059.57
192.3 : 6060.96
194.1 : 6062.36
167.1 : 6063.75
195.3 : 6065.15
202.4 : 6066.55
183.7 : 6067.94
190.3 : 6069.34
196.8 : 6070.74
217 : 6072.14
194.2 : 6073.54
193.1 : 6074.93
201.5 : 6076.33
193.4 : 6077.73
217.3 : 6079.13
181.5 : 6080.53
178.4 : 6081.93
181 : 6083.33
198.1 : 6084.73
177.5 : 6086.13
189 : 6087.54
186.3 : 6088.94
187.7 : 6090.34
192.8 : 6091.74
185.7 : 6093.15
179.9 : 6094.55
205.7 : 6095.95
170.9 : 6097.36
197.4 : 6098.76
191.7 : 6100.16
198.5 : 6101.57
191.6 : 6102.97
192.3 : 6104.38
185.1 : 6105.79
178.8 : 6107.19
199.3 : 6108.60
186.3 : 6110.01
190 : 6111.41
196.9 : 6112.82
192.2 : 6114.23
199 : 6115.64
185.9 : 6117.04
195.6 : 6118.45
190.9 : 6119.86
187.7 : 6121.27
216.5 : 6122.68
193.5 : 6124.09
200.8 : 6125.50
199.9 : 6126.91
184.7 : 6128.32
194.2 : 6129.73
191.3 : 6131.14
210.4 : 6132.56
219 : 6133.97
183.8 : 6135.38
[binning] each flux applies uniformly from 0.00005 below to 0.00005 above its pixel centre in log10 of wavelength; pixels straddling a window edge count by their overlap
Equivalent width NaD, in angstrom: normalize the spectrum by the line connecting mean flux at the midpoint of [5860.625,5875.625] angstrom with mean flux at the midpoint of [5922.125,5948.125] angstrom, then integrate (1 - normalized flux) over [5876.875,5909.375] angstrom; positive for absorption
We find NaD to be 2.4 angstrom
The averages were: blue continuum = 185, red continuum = 186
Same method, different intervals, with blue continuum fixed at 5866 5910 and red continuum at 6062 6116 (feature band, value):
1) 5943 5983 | -1.87 angstrom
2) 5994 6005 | -0.51 angstrom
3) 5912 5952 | -1.15 angstrom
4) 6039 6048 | 0.10 angstrom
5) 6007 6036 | 0.18 angstrom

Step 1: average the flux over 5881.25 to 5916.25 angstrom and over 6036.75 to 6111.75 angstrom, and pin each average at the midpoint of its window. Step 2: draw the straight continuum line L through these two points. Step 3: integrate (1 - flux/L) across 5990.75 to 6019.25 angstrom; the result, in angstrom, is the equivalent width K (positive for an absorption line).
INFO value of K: -1.6 angstrom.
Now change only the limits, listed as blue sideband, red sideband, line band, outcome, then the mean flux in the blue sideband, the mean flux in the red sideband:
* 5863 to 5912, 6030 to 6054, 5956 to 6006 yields -2.4 angstrom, 176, 189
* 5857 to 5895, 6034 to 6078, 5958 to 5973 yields -0.9 angstrom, 176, 192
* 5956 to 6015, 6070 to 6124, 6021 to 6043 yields 1.0 angstrom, 192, 192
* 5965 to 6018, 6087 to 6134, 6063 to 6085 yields -0.1 angstrom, 191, 193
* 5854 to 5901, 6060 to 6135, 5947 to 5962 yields -1.0 angstrom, 176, 193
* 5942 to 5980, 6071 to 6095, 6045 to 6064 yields 0.2 angstrom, 190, 192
